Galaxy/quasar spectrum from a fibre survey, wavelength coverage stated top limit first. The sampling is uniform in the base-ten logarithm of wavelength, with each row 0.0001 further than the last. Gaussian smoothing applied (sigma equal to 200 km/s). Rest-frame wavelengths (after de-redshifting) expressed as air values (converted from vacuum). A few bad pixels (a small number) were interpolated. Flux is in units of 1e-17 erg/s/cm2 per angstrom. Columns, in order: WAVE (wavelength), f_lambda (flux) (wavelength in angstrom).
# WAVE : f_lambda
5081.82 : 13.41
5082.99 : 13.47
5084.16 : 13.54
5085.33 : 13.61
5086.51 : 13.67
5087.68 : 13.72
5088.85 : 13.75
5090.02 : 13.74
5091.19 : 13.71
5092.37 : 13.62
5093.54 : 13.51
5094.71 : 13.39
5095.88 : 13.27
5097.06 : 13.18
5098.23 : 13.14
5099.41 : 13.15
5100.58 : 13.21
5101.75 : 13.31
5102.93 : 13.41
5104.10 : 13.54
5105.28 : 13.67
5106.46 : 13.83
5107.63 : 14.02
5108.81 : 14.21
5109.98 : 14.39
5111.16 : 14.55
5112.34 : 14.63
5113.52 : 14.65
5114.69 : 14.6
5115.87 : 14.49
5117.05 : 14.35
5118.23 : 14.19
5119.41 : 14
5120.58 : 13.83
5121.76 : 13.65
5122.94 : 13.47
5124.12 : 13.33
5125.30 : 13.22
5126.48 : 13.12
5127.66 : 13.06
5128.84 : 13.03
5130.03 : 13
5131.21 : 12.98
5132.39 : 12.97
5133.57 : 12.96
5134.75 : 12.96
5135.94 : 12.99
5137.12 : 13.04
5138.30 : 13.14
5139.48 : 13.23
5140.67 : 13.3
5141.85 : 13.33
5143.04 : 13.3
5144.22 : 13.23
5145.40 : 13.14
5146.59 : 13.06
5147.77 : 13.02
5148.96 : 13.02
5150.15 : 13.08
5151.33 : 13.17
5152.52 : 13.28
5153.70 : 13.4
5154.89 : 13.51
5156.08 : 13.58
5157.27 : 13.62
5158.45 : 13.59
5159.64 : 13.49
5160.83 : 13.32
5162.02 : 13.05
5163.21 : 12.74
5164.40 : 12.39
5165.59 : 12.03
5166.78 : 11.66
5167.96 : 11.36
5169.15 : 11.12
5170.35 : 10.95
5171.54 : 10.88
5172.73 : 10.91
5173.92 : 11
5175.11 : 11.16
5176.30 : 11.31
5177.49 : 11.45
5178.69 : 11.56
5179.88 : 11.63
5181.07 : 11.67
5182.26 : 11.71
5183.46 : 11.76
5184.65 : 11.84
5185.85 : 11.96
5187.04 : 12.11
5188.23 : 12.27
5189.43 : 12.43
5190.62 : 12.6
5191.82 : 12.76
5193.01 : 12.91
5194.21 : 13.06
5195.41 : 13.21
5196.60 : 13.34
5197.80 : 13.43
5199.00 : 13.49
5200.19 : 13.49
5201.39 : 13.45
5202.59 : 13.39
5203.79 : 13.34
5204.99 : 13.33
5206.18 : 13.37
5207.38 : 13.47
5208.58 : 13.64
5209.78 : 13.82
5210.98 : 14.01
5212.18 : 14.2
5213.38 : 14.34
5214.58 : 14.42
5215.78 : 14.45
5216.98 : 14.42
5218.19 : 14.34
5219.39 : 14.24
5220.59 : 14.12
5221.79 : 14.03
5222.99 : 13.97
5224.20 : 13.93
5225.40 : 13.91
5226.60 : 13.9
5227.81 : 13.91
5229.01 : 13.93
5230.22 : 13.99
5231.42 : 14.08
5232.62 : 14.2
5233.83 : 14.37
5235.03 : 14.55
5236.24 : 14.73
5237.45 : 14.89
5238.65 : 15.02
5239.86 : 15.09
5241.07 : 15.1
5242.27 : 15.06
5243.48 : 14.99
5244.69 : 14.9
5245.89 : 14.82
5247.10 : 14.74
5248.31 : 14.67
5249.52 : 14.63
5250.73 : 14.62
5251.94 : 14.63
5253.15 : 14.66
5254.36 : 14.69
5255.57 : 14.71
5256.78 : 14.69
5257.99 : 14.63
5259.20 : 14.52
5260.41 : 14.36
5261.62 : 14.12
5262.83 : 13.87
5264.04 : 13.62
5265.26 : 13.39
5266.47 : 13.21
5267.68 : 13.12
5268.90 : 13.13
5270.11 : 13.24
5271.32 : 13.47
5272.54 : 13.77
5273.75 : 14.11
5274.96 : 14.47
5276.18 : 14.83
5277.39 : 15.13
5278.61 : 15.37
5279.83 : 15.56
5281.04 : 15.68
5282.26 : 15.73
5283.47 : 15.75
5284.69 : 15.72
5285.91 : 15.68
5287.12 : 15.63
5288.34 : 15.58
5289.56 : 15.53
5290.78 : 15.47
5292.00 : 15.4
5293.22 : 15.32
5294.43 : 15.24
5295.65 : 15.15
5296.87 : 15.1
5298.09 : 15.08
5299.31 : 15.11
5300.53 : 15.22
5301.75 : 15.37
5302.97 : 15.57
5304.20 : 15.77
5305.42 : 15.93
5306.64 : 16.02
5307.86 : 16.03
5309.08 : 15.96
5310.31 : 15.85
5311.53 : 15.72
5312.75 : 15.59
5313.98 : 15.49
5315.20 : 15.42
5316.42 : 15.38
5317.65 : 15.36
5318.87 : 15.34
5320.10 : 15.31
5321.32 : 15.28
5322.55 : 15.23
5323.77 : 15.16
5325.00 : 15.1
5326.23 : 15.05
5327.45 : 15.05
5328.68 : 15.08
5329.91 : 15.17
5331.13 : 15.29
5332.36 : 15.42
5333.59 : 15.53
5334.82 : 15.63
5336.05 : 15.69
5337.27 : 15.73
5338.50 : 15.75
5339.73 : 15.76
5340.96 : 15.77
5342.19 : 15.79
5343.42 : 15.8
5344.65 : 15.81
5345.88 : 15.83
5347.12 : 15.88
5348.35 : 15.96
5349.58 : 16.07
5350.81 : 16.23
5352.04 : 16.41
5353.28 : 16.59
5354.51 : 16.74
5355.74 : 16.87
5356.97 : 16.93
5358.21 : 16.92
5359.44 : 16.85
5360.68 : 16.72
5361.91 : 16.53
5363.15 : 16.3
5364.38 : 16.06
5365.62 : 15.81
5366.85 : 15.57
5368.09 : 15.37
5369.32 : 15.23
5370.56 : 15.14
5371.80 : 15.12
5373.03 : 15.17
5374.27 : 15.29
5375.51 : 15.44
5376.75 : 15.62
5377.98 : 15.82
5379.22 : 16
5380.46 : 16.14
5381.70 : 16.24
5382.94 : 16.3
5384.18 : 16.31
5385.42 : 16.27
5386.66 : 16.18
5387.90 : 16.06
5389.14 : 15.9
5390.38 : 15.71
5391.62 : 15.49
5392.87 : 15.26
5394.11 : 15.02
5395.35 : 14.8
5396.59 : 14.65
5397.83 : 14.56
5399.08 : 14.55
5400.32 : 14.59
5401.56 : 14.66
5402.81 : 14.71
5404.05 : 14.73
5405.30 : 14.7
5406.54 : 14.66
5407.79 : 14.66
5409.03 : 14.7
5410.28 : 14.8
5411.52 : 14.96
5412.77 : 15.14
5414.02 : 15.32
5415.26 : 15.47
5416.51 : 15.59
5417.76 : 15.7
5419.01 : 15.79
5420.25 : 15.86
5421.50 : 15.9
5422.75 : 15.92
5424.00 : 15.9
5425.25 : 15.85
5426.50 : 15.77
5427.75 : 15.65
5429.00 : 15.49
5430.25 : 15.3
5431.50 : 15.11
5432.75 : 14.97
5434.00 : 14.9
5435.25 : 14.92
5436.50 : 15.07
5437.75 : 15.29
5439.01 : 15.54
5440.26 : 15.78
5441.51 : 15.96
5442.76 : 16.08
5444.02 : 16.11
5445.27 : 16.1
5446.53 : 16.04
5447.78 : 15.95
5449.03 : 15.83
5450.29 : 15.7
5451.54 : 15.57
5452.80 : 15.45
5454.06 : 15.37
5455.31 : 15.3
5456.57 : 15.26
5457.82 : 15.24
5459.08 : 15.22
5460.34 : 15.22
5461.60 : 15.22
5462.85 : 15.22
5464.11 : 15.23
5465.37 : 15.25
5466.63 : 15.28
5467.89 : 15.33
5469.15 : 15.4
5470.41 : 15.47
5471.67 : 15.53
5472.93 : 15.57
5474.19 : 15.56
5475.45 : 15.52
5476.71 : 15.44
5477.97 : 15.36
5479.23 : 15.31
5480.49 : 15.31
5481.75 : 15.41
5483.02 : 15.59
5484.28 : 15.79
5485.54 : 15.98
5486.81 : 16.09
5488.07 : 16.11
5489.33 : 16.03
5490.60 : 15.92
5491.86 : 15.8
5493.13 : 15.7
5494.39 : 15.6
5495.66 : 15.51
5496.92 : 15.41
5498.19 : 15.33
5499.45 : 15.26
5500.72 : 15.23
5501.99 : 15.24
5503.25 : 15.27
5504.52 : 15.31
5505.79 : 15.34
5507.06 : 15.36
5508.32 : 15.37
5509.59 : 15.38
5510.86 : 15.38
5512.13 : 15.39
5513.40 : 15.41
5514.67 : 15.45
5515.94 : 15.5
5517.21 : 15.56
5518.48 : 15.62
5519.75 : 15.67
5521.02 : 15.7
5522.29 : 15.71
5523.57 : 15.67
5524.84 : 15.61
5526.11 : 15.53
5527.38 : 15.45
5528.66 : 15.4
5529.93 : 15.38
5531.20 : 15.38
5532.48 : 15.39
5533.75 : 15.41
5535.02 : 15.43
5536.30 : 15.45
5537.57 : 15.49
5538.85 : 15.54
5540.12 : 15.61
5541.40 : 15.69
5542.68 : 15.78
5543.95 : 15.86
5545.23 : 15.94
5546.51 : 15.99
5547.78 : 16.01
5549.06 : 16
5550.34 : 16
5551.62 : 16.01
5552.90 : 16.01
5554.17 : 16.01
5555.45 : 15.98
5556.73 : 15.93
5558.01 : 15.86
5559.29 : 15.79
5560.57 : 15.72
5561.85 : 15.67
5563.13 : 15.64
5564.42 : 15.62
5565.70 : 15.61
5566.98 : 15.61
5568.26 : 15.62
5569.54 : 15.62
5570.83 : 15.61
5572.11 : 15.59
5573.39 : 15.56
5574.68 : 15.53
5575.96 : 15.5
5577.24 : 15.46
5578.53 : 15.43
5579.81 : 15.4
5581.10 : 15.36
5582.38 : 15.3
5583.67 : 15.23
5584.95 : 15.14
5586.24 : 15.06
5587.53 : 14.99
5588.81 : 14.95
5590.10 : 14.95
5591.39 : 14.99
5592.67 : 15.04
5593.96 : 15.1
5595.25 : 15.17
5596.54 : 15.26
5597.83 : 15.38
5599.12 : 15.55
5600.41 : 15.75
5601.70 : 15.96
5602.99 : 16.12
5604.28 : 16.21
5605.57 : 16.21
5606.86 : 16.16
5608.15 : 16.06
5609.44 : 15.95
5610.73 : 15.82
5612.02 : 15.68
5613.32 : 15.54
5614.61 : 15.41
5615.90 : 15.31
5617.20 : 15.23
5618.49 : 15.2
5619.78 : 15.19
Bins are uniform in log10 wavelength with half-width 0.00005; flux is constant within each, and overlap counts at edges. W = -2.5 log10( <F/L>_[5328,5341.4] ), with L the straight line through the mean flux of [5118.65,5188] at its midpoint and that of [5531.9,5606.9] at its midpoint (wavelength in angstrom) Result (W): -0.12 mag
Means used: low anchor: 12.6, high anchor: 15.6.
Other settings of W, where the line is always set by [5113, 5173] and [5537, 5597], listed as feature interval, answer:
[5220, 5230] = -0.031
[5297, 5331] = -0.099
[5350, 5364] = -0.161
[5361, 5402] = -0.079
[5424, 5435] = -0.046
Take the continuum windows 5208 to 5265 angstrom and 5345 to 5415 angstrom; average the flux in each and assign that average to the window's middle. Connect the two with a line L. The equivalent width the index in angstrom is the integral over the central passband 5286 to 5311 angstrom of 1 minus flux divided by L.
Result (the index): -1.0 angstrom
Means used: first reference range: 14.4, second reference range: 15.6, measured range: 15.5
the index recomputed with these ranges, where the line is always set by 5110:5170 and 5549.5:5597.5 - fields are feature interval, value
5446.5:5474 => -1.0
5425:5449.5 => -1.3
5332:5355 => -2.6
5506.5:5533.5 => -0.5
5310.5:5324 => -1.2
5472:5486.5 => -0.5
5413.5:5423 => -0.6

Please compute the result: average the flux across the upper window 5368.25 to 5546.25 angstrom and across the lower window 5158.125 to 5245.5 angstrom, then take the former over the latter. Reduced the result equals 1.2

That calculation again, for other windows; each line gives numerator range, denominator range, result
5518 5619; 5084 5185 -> 1.19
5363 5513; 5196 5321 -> 1.06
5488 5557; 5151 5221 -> 1.22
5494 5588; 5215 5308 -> 1.06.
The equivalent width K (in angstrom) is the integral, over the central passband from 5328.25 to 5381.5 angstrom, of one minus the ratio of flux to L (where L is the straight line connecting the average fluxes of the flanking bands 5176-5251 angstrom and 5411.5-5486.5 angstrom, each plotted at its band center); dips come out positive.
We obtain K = -4.1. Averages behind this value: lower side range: 13.6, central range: 15.9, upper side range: 15.5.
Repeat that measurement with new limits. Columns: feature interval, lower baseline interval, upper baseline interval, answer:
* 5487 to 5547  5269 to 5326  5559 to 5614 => -0.3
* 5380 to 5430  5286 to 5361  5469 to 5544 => 0.7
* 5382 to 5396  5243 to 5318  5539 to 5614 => -0.5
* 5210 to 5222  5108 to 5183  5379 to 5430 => -0.6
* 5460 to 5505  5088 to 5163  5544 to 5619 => -1.1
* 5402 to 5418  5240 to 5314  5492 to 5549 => 0.3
